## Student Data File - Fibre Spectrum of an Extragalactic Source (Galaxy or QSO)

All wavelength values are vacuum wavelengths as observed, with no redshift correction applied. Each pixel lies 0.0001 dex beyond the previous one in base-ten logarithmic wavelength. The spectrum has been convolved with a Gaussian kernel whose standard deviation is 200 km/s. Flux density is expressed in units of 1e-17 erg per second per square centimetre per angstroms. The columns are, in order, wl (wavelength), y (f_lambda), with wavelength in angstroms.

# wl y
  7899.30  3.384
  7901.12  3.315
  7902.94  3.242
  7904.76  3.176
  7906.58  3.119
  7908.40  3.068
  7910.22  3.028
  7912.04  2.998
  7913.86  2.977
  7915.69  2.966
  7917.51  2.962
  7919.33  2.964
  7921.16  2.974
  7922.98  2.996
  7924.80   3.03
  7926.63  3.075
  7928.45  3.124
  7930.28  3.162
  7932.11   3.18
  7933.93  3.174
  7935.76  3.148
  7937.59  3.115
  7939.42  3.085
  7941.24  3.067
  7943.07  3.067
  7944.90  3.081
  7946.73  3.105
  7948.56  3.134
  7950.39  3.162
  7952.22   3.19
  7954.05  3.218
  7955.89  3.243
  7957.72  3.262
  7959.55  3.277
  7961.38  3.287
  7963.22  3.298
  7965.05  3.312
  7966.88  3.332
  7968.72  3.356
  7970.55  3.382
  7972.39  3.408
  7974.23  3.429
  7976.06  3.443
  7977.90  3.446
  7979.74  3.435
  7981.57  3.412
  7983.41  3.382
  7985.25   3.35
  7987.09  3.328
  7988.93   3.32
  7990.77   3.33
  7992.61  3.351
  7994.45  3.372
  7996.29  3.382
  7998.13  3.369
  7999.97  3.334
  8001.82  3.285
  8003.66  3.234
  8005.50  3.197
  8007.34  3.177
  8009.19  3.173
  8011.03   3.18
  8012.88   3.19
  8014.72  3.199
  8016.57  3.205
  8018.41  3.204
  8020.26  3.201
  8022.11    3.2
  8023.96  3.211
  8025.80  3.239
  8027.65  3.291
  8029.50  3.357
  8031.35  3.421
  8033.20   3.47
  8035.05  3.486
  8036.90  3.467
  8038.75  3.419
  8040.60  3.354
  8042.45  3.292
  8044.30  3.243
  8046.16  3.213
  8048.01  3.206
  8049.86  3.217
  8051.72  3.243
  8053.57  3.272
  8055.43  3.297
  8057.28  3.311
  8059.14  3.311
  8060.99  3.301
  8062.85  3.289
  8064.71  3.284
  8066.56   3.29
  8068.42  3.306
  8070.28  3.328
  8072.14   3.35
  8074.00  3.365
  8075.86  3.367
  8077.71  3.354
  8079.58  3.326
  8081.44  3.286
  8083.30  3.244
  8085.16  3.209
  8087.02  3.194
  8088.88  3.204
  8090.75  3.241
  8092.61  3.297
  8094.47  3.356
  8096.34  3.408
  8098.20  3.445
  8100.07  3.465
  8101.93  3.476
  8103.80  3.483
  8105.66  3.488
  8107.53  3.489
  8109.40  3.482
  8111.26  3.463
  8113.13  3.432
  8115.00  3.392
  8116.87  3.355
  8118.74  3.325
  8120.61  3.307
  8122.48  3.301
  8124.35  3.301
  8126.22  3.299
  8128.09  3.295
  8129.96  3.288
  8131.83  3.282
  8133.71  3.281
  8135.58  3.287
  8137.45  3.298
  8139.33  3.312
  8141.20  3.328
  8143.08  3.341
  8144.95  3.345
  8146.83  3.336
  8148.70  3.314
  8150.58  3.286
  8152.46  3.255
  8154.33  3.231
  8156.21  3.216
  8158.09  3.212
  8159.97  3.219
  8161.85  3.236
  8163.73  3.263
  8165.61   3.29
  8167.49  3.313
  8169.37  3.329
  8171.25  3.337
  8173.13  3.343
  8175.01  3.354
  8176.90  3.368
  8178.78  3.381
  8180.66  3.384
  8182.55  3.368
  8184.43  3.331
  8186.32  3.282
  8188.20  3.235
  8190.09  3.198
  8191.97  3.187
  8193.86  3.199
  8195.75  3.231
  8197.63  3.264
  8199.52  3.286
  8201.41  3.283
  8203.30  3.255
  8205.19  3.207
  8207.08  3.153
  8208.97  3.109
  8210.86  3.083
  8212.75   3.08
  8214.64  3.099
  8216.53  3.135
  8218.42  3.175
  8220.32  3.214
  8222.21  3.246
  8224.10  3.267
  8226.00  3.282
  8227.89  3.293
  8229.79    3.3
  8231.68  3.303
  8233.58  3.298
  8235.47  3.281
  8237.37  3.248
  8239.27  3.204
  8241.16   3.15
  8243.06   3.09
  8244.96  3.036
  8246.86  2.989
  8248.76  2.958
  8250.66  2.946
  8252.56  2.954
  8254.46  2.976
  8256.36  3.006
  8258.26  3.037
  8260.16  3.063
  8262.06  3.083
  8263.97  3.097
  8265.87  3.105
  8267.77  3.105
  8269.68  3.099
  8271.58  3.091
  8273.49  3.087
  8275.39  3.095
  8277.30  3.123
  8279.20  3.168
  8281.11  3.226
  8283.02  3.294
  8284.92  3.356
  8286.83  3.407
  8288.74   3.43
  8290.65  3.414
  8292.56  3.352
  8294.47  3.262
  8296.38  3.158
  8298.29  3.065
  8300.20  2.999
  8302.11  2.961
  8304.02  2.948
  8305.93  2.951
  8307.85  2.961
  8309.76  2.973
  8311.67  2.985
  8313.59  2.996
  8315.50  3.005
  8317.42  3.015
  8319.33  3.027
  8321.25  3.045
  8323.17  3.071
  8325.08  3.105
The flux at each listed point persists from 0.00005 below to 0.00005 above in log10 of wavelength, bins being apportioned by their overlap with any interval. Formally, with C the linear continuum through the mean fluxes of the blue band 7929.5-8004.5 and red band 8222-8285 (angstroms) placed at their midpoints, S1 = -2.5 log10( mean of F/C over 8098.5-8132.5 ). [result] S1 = -0.060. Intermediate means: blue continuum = 3.27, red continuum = 3.14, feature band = 3.39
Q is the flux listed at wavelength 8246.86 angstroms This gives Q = 2.989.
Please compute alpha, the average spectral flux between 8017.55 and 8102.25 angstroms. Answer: 3.31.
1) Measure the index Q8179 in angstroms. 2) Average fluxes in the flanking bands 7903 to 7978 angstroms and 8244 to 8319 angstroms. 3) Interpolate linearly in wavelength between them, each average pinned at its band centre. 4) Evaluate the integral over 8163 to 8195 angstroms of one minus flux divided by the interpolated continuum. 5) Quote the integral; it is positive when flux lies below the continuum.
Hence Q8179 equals -1.92 angstroms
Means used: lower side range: 3.16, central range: 3.3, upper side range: 3.1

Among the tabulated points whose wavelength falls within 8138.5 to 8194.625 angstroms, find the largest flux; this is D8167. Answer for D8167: 3.384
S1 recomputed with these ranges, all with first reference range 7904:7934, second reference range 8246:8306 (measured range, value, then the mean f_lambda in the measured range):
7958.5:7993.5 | -0.10 mag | 3.36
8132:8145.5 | -0.07 mag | 3.31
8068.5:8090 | -0.07 mag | 3.29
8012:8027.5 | -0.05 mag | 3.21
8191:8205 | -0.05 mag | 3.24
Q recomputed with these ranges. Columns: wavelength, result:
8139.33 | 3.312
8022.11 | 3.2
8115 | 3.392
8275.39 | 3.095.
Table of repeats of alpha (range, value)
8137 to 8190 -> 3.3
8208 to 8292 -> 3.16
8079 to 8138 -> 3.34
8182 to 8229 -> 3.22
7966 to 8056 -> 3.31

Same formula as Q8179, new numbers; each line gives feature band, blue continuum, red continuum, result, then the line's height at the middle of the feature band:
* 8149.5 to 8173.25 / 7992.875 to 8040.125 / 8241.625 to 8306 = -0.6 angstroms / 3.19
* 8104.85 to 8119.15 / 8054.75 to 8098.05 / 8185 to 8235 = -0.7 angstroms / 3.28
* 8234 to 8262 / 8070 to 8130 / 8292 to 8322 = 0.5 angstroms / 3.13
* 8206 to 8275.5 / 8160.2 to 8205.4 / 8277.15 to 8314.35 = 2.0 angstroms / 3.22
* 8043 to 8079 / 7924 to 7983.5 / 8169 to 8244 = -0.6 angstroms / 3.24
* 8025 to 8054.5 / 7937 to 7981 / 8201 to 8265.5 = -0.9 angstroms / 3.22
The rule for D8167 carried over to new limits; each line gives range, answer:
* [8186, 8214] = 3.286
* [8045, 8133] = 3.489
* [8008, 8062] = 3.486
